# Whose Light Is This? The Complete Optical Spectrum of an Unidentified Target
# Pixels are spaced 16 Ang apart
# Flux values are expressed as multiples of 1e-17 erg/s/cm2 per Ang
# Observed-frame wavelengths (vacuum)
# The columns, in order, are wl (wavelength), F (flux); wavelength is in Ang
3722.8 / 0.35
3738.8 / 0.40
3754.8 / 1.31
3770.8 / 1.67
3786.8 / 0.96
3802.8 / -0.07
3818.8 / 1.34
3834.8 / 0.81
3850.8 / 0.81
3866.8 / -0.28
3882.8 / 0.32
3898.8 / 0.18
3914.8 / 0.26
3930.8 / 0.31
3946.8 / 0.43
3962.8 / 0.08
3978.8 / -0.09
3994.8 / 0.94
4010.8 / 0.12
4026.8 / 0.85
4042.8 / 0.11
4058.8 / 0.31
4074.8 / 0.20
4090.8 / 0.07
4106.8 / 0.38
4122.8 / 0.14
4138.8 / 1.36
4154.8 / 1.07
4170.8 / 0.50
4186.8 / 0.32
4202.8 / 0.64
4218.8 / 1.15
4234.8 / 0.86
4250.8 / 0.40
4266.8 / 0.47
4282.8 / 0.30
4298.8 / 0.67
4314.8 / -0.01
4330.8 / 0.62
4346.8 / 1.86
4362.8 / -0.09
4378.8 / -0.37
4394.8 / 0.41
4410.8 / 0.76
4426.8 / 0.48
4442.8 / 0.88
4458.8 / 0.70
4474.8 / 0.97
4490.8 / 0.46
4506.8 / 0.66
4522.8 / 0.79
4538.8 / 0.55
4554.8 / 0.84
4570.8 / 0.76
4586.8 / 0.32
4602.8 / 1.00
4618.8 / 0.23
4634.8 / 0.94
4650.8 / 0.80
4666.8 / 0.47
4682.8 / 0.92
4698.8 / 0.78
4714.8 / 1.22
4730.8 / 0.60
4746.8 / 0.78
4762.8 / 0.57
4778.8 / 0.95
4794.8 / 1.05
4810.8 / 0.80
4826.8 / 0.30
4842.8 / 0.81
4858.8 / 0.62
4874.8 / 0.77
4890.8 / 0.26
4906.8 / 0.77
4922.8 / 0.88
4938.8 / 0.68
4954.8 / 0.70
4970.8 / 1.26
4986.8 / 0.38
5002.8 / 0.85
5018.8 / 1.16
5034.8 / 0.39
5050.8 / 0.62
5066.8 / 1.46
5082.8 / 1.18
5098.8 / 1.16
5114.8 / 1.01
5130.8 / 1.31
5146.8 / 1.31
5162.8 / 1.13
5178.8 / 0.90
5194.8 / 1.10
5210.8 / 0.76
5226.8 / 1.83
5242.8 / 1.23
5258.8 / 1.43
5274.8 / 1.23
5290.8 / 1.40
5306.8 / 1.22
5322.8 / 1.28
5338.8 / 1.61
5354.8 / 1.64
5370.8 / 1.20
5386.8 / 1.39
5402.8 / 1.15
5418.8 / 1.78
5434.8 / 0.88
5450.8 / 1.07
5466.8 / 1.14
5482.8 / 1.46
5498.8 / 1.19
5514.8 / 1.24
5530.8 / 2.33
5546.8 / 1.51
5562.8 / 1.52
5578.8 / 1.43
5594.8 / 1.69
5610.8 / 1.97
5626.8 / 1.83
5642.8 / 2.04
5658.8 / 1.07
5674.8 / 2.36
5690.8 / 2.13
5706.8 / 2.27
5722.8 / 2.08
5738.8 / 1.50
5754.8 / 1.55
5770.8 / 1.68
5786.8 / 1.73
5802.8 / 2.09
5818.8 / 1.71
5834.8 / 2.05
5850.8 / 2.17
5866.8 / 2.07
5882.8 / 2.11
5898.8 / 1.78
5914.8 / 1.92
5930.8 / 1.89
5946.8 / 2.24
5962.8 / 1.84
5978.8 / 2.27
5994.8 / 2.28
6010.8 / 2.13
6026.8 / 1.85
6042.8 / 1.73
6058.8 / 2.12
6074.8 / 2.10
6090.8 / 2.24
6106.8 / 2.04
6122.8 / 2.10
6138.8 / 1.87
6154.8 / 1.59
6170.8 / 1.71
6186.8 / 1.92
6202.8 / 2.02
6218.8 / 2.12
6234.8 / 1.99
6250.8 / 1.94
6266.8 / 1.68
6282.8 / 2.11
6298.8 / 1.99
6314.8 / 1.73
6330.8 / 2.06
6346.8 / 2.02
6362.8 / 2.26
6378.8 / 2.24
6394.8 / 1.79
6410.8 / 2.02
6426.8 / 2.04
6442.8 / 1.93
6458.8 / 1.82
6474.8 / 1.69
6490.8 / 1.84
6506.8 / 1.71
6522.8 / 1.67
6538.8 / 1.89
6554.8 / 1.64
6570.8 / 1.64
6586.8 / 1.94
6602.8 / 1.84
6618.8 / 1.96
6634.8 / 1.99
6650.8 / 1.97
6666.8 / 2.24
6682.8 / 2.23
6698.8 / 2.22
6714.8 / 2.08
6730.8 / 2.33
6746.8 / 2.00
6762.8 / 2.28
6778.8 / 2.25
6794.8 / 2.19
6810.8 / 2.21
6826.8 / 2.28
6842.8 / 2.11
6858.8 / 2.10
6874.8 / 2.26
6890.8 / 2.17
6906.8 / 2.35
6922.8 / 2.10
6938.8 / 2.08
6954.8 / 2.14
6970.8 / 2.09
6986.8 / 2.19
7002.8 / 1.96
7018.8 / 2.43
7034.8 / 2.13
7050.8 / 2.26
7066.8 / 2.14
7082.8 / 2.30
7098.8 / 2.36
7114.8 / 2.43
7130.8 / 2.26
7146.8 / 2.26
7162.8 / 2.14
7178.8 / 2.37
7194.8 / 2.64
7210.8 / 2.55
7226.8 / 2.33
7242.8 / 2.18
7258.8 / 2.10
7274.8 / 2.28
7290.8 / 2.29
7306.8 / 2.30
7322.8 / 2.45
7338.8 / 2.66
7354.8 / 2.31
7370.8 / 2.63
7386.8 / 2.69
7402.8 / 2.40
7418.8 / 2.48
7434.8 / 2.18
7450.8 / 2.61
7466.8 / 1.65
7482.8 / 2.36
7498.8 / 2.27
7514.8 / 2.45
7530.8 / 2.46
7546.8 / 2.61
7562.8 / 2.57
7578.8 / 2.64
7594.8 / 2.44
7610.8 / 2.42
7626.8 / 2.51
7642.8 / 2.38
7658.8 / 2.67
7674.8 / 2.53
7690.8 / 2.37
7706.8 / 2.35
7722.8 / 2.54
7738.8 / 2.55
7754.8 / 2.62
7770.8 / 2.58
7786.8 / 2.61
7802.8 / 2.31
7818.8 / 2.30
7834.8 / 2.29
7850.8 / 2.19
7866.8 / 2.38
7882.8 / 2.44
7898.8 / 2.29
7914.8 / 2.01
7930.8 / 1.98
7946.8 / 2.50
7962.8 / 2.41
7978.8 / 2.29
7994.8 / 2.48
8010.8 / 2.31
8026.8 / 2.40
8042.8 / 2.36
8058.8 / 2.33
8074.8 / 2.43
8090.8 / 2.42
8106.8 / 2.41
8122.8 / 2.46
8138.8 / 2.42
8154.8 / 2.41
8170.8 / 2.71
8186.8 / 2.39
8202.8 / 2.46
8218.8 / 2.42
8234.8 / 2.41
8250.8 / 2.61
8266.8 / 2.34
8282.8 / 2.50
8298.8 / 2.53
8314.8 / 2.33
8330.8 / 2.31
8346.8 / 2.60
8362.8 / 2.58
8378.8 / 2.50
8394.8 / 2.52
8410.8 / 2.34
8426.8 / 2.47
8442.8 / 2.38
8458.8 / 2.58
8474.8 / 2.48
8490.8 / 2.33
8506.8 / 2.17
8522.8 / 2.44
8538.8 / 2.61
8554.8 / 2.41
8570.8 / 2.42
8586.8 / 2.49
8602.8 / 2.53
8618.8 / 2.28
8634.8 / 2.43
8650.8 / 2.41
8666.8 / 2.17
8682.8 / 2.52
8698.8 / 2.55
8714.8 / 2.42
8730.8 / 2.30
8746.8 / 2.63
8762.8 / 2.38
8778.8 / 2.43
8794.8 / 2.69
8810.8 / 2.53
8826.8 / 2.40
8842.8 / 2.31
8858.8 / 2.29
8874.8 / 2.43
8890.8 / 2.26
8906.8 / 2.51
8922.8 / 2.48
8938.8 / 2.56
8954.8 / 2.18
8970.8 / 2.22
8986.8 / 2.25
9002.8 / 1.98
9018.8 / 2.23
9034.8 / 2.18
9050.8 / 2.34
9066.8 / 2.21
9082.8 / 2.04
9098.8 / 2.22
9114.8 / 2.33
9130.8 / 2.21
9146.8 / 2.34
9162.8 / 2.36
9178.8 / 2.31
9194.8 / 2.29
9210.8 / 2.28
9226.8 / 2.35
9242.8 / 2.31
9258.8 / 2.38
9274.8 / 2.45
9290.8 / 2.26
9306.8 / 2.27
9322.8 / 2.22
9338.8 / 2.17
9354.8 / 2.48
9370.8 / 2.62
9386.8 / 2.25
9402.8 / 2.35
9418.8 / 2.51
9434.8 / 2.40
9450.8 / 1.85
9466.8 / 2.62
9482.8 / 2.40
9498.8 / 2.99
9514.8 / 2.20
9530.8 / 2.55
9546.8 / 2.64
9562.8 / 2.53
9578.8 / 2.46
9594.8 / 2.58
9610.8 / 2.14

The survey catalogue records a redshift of 0.27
